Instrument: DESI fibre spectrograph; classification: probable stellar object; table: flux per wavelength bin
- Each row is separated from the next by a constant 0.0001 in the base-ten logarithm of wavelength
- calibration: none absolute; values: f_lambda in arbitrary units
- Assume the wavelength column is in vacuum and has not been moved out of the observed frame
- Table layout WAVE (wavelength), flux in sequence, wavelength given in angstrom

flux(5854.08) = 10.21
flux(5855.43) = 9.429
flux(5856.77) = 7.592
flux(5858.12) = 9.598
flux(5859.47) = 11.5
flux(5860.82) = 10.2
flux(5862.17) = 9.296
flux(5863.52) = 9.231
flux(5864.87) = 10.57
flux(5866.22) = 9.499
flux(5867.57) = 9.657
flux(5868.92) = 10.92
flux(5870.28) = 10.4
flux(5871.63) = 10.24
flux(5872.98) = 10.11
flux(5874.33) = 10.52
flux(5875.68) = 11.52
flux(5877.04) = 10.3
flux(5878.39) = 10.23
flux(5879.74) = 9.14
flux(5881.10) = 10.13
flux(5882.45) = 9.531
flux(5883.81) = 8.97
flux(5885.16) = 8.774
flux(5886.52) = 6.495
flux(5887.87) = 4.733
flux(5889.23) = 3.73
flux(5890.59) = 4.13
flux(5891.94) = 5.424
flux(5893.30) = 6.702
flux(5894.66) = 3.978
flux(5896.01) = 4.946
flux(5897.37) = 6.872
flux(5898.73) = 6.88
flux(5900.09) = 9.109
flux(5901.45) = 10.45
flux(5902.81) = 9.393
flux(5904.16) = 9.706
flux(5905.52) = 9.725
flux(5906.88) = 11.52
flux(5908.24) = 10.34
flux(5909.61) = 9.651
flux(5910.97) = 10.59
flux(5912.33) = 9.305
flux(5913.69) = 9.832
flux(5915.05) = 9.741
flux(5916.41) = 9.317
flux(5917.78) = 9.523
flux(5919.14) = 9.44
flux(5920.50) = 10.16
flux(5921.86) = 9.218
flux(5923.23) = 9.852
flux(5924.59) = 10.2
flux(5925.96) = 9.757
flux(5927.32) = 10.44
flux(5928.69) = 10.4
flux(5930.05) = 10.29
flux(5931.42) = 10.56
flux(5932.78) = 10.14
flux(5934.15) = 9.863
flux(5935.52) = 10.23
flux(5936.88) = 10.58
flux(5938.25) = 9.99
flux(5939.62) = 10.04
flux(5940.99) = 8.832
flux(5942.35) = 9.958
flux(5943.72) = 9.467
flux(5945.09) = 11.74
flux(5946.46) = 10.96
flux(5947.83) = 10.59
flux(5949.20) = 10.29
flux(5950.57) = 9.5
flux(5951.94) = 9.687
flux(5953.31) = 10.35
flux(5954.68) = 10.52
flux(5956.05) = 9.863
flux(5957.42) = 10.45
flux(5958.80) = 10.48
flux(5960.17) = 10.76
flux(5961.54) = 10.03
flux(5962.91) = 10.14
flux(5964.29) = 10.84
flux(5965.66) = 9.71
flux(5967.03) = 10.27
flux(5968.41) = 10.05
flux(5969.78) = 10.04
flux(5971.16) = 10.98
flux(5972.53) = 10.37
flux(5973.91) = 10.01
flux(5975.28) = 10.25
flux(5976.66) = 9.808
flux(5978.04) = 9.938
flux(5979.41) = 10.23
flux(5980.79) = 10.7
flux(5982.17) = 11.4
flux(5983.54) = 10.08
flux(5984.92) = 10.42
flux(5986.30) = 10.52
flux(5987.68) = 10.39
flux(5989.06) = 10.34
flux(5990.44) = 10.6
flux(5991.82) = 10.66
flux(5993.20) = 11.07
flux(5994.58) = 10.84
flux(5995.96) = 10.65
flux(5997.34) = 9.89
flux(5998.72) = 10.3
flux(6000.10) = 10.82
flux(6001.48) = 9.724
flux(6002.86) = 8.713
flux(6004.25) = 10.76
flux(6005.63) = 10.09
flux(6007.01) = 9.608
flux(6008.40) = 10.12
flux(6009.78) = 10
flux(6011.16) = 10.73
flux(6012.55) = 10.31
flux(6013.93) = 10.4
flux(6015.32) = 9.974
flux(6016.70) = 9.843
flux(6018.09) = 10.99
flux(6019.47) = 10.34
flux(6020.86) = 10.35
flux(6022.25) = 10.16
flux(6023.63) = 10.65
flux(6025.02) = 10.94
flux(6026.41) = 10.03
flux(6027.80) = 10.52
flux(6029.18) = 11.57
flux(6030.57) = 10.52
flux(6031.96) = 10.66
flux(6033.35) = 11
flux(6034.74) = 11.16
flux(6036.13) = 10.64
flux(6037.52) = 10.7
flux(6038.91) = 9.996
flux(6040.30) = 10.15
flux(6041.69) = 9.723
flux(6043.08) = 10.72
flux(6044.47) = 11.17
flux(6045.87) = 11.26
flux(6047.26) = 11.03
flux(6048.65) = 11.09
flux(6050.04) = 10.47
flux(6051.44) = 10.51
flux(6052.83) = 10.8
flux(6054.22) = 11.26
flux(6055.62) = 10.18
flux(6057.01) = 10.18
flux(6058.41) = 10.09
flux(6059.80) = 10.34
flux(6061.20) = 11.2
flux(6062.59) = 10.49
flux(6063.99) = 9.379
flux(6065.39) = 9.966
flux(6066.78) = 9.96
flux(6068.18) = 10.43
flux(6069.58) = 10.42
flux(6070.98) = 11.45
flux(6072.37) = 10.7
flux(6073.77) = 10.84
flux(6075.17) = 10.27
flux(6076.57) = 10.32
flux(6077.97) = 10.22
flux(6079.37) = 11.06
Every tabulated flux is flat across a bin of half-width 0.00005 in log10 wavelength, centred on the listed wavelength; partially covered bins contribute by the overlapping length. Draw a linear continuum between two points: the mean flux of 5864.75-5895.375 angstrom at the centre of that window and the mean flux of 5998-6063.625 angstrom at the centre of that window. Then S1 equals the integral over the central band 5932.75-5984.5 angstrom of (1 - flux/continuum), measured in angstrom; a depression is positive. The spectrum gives -4.01 angstrom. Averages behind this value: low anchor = 8.46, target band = 10.2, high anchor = 10.5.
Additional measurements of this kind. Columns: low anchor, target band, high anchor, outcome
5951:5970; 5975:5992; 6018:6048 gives -0.1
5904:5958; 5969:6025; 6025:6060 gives 0.4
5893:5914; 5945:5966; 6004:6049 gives -1.9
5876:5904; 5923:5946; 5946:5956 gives -1.6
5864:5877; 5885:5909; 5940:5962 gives 6.9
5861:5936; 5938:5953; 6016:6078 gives -0.8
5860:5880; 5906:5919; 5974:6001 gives 0.4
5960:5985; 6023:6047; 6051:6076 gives -0.6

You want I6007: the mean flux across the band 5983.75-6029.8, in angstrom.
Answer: 10.4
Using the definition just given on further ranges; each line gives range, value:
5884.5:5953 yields 9.07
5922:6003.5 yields 10.3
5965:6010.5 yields 10.3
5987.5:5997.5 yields 10.6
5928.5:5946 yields 10.2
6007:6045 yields 10.5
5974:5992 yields 10.4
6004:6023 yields 10.3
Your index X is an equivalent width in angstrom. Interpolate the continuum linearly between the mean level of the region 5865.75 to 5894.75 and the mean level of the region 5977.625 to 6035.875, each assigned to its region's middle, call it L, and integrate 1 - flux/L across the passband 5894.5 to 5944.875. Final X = -2.42 angstrom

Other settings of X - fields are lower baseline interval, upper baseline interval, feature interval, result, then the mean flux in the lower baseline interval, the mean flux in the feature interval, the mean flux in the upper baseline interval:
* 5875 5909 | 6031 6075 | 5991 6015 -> -1.14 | 8.11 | 10.3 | 10.6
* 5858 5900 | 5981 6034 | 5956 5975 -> -0.97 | 8.51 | 10.3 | 10.4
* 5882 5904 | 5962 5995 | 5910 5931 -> -4.81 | 6.92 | 9.88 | 10.4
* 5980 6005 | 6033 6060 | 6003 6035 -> 0.31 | 10.4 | 10.4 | 10.6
